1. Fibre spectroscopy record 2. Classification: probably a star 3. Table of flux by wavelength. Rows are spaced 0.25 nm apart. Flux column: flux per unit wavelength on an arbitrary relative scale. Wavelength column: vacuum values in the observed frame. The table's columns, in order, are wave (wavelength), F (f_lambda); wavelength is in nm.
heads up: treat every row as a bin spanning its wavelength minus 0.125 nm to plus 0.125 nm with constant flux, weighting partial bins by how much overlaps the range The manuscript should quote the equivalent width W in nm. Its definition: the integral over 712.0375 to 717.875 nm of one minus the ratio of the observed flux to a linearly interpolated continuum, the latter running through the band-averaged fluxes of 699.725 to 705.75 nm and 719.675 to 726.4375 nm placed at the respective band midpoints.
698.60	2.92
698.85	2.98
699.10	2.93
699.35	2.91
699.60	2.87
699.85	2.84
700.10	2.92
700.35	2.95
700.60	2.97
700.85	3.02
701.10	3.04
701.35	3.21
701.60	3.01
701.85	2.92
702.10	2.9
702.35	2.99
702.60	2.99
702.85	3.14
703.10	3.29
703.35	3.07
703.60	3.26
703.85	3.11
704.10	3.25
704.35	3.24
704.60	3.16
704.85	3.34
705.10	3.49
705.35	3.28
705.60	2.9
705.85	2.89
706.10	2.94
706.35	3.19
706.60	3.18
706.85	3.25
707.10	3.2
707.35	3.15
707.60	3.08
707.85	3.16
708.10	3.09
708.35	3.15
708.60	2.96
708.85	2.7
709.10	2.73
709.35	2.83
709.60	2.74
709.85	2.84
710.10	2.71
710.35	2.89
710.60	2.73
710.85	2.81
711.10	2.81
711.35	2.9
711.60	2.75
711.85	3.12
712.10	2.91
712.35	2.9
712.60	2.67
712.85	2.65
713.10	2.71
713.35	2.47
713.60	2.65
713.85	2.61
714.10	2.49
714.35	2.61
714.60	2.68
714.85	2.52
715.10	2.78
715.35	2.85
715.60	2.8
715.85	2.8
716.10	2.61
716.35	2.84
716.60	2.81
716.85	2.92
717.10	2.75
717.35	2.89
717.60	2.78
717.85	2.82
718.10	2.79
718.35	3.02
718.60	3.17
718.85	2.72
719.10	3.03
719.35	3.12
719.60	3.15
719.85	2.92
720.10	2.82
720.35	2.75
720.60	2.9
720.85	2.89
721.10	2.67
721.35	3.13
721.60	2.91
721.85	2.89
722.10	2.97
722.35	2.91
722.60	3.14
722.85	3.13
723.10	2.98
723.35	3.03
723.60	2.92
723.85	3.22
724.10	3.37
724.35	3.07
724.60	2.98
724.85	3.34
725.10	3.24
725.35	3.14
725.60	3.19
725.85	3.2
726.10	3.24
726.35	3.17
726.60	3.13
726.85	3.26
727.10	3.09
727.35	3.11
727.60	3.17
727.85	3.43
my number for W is 0.64 nm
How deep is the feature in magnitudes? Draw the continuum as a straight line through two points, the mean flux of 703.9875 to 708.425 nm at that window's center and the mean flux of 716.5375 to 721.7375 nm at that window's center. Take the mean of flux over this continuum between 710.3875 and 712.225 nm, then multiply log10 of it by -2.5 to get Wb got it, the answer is 0.07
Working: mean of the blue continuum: 3.16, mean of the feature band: 2.86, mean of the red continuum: 2.9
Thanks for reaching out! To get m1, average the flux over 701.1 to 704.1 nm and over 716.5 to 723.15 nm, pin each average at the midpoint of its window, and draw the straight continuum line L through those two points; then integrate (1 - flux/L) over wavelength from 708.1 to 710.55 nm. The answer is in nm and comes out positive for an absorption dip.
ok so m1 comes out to 0.142 nm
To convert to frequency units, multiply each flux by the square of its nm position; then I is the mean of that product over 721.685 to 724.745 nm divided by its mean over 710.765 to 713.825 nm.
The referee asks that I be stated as 1.13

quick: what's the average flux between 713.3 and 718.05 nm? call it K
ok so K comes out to 2.73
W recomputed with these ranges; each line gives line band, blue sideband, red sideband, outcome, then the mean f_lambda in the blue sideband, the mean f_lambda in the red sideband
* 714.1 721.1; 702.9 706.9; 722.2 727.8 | 0.71 nm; 3.18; 3.14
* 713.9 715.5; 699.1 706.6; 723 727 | 0.24 nm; 3.07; 3.16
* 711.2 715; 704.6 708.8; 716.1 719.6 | 0.36 nm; 3.13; 2.9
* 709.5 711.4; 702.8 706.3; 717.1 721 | 0.16 nm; 3.17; 2.91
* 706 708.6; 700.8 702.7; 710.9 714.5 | -0.24 nm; 3.01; 2.73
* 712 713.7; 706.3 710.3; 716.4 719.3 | 0.14 nm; 2.99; 2.89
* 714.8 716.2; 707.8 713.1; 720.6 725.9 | 0.09 nm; 2.85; 3.06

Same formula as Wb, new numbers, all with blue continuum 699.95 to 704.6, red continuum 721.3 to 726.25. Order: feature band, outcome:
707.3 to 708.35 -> -0.01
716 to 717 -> 0.11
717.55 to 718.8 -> 0.07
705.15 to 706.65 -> 0.00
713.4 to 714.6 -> 0.19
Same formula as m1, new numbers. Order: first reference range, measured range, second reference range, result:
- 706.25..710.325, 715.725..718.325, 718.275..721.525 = 0.13 nm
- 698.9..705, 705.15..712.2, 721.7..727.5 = 0.25 nm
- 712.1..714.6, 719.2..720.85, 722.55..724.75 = 0.00 nm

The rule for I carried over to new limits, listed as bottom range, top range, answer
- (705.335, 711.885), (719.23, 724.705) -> 1.05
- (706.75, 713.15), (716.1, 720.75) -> 1.02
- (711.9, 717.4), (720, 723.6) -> 1.10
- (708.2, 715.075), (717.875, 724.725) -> 1.11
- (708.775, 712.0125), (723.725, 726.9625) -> 1.18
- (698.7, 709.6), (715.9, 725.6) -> 1.02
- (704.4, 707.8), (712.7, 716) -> 0.86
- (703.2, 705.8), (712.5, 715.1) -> 0.84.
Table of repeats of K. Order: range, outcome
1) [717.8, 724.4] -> 2.98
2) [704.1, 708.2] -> 3.16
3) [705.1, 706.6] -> 3.09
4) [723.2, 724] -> 3.06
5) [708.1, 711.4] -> 2.84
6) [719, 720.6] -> 2.96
